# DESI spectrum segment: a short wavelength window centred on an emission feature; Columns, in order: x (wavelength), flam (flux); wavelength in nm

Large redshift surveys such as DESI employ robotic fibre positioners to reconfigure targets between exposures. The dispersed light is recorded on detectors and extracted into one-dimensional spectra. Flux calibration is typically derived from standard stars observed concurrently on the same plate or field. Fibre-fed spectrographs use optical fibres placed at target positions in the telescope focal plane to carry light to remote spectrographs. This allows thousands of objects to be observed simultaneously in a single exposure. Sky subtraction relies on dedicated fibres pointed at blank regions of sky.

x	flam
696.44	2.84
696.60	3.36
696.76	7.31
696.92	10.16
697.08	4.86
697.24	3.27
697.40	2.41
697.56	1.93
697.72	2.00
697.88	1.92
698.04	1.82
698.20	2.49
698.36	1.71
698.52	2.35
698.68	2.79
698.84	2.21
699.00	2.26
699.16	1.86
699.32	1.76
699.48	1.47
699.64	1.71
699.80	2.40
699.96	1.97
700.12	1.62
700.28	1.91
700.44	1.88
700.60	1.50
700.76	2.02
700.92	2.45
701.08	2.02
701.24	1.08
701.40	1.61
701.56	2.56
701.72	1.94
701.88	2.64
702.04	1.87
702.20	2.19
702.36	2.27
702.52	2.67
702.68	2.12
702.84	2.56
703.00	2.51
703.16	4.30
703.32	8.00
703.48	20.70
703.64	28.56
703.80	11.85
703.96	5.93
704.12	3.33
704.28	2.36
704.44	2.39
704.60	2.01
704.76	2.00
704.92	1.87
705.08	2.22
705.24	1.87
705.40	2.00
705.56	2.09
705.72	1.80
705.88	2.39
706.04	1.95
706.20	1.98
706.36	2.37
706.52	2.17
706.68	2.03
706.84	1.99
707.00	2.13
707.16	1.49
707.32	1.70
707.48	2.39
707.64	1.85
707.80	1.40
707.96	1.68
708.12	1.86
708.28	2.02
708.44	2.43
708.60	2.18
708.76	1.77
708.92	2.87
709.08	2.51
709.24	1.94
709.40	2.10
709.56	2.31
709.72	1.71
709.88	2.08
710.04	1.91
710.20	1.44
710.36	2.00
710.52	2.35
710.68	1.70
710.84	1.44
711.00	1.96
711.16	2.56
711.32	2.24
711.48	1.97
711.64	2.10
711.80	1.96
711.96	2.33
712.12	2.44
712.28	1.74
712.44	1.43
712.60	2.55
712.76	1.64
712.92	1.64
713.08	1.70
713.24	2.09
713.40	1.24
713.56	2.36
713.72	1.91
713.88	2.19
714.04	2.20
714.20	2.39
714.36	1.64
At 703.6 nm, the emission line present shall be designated [O III] 5007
